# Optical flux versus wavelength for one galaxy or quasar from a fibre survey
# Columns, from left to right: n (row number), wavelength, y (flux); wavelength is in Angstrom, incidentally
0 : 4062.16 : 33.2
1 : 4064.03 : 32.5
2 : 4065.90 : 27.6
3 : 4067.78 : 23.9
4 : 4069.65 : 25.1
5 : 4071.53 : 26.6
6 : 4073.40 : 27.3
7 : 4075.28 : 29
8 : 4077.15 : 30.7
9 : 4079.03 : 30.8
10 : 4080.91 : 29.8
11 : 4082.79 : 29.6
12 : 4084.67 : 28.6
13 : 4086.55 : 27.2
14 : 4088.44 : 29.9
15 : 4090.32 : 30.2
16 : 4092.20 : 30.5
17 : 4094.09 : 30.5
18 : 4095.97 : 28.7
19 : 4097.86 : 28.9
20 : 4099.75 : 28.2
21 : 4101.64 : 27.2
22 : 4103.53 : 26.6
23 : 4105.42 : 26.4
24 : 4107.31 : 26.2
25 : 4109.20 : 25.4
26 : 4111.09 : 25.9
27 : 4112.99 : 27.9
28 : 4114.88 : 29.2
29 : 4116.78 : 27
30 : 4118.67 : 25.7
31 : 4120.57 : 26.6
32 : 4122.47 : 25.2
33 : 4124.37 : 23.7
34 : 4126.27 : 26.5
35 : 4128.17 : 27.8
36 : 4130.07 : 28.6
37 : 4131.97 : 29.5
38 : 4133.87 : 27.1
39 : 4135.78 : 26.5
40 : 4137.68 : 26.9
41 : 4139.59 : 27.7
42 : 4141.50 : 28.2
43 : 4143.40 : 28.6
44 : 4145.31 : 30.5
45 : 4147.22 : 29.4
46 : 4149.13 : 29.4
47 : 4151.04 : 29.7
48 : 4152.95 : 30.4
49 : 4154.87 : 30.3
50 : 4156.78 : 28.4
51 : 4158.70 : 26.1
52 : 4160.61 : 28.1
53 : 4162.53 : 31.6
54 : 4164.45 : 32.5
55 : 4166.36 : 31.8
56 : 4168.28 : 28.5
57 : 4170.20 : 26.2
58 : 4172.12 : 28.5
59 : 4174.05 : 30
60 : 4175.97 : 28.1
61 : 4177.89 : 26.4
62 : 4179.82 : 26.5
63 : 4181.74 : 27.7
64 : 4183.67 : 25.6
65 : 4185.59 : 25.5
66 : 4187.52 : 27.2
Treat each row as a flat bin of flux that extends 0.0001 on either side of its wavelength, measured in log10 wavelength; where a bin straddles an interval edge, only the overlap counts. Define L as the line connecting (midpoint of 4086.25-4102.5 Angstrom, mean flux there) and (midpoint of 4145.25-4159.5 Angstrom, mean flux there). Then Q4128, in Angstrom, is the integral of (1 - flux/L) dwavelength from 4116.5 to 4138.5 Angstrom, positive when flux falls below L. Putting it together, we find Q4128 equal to 1.83 Angstrom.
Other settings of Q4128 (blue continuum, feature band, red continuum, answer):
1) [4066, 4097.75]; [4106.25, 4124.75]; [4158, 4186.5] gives 1.4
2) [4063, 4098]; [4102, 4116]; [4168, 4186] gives 0.8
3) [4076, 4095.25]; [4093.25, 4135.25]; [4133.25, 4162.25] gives 2.9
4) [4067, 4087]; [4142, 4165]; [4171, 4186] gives -1.6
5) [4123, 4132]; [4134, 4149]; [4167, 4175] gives -0.5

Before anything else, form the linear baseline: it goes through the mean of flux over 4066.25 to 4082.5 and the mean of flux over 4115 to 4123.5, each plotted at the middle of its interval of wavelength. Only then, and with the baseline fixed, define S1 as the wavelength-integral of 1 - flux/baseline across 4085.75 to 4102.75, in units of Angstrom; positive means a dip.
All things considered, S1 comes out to -1.1 Angstrom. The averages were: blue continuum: 28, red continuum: 26.4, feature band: 29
